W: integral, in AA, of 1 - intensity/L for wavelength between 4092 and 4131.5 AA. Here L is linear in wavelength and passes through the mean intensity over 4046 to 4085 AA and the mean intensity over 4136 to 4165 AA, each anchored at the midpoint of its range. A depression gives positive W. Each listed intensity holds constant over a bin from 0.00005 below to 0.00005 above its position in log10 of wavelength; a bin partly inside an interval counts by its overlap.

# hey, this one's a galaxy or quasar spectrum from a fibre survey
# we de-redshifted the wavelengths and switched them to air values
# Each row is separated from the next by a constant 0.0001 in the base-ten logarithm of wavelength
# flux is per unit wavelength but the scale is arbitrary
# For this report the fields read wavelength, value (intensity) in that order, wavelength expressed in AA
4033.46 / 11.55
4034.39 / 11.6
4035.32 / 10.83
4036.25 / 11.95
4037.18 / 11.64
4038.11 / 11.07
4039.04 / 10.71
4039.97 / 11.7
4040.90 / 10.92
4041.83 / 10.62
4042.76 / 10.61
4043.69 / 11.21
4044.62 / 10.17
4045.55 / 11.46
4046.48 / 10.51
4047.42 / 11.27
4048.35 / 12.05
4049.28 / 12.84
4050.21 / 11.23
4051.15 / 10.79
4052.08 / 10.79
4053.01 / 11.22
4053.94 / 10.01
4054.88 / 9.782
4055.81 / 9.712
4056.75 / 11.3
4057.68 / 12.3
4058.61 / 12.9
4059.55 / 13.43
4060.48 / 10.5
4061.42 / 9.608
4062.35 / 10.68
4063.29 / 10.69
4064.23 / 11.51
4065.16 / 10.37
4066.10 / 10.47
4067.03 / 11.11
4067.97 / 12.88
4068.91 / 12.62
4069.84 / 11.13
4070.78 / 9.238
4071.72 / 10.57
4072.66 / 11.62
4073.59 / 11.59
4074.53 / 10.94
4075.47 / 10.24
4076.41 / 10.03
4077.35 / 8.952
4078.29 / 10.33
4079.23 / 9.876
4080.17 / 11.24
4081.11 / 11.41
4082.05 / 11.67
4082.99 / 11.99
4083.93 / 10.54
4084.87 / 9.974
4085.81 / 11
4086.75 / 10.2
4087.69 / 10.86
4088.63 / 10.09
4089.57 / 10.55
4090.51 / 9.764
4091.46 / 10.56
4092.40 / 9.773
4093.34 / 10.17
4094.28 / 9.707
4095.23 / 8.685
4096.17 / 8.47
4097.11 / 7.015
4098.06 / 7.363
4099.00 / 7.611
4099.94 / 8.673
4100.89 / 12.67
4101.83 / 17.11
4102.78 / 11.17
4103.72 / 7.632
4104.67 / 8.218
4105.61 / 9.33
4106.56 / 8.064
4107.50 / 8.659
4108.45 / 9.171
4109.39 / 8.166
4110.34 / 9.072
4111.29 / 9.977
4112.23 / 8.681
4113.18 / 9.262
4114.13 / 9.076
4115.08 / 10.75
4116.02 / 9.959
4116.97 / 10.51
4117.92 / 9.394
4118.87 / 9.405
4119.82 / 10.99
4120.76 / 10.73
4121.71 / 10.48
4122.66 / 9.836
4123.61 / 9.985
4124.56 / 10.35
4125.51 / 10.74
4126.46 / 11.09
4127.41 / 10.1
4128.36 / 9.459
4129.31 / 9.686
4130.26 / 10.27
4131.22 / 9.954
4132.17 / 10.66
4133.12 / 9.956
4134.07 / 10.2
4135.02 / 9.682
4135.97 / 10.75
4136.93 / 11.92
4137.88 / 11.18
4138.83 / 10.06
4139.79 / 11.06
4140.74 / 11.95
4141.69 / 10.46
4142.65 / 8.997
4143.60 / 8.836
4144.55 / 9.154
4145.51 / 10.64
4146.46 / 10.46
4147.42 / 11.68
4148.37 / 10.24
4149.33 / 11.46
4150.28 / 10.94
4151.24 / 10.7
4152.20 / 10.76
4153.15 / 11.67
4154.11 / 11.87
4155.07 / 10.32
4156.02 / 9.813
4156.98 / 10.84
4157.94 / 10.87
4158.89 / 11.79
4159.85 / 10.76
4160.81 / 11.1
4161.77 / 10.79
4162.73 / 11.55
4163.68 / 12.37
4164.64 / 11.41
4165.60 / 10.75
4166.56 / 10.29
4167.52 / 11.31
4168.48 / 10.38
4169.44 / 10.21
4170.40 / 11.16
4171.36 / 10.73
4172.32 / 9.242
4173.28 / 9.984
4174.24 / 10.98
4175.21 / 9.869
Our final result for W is 4.4 AA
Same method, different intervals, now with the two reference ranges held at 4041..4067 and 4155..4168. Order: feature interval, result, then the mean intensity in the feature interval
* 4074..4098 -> 2.00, 10.1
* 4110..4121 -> 1.22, 9.81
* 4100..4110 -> 0.98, 9.95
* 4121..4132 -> 0.82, 10.2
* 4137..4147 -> 0.61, 10.4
